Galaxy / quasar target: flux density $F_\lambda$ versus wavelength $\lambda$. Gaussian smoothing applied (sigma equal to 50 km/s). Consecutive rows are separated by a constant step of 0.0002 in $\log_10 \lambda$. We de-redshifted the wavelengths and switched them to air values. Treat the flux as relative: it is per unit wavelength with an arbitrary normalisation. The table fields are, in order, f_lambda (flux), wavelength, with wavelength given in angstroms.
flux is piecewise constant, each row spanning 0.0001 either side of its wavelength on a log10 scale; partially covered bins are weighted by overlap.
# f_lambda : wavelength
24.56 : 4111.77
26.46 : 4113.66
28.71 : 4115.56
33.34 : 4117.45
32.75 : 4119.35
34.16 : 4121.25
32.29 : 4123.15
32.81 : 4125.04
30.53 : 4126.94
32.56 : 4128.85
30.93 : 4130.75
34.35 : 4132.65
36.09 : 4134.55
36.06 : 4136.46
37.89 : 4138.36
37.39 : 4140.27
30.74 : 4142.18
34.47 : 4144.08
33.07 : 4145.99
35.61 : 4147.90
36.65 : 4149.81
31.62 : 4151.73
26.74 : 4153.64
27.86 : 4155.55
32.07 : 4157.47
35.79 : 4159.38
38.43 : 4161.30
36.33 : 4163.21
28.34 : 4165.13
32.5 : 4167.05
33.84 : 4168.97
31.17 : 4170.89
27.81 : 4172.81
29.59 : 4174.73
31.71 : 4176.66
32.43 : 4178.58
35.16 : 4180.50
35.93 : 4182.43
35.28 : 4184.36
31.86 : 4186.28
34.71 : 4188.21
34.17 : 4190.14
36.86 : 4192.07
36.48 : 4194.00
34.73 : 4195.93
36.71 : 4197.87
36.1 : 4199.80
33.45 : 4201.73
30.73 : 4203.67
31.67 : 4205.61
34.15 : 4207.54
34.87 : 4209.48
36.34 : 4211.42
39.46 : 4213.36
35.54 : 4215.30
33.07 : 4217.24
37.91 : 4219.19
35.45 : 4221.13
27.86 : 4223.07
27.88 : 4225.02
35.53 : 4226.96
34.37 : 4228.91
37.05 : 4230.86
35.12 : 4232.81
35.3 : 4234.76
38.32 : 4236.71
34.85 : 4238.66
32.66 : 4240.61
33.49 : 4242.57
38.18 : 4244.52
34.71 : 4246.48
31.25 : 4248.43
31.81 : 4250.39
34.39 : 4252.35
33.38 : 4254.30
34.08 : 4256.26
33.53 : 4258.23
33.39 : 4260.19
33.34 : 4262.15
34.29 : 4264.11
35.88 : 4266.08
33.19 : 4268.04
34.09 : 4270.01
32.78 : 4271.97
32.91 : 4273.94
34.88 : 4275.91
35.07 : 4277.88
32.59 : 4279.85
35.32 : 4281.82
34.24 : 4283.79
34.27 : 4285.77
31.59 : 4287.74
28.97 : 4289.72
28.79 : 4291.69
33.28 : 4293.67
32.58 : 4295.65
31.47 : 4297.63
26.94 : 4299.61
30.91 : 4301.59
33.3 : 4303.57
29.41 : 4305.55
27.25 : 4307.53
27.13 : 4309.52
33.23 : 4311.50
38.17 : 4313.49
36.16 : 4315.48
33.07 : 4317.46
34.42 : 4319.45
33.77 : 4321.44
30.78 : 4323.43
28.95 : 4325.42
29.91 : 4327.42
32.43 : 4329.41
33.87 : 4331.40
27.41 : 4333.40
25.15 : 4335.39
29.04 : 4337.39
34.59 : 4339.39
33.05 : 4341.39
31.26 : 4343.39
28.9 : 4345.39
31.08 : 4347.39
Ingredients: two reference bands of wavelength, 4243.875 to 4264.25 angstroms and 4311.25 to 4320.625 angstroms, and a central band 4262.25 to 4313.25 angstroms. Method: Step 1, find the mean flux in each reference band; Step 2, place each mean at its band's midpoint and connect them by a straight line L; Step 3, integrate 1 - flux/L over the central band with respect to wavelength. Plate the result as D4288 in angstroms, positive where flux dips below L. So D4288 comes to 3.3 angstroms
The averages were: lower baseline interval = 33.8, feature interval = 32.3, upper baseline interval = 35.1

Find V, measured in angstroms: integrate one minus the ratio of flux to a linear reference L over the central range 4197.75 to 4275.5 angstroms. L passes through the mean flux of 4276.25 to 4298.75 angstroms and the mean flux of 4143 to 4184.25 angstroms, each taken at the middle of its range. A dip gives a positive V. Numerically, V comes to -3.7 angstroms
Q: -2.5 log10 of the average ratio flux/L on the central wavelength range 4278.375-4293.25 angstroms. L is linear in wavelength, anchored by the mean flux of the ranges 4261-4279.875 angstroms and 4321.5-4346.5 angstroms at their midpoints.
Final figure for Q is 0.026 mag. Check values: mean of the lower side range 34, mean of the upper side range 30.6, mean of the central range 32.4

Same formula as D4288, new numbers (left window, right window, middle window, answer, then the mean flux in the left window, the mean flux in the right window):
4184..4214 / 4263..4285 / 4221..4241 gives 0.3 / 34.8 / 34.1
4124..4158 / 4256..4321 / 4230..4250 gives -1.3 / 33.2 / 32.7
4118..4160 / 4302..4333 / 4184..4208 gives -1.1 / 33.3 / 32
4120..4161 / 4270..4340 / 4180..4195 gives -1.0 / 33.4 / 31.9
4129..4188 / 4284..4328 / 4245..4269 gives -1.1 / 33.3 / 31.6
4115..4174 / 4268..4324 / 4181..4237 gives -3.3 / 33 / 32.4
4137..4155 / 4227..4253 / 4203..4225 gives 0.3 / 33.7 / 34.8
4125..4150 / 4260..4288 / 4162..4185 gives 1.1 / 34.2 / 33.9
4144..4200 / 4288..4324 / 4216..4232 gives -0.5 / 33.4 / 31.7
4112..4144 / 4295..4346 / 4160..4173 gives -0.2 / 32.8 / 31.3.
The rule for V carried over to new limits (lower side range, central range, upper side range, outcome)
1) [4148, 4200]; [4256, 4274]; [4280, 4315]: -0.9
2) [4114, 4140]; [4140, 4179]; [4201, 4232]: 1.2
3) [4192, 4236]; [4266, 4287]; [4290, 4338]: -1.0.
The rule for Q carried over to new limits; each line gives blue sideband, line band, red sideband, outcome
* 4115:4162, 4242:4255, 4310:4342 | -0.045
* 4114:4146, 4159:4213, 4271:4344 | -0.033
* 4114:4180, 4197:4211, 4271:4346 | -0.052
